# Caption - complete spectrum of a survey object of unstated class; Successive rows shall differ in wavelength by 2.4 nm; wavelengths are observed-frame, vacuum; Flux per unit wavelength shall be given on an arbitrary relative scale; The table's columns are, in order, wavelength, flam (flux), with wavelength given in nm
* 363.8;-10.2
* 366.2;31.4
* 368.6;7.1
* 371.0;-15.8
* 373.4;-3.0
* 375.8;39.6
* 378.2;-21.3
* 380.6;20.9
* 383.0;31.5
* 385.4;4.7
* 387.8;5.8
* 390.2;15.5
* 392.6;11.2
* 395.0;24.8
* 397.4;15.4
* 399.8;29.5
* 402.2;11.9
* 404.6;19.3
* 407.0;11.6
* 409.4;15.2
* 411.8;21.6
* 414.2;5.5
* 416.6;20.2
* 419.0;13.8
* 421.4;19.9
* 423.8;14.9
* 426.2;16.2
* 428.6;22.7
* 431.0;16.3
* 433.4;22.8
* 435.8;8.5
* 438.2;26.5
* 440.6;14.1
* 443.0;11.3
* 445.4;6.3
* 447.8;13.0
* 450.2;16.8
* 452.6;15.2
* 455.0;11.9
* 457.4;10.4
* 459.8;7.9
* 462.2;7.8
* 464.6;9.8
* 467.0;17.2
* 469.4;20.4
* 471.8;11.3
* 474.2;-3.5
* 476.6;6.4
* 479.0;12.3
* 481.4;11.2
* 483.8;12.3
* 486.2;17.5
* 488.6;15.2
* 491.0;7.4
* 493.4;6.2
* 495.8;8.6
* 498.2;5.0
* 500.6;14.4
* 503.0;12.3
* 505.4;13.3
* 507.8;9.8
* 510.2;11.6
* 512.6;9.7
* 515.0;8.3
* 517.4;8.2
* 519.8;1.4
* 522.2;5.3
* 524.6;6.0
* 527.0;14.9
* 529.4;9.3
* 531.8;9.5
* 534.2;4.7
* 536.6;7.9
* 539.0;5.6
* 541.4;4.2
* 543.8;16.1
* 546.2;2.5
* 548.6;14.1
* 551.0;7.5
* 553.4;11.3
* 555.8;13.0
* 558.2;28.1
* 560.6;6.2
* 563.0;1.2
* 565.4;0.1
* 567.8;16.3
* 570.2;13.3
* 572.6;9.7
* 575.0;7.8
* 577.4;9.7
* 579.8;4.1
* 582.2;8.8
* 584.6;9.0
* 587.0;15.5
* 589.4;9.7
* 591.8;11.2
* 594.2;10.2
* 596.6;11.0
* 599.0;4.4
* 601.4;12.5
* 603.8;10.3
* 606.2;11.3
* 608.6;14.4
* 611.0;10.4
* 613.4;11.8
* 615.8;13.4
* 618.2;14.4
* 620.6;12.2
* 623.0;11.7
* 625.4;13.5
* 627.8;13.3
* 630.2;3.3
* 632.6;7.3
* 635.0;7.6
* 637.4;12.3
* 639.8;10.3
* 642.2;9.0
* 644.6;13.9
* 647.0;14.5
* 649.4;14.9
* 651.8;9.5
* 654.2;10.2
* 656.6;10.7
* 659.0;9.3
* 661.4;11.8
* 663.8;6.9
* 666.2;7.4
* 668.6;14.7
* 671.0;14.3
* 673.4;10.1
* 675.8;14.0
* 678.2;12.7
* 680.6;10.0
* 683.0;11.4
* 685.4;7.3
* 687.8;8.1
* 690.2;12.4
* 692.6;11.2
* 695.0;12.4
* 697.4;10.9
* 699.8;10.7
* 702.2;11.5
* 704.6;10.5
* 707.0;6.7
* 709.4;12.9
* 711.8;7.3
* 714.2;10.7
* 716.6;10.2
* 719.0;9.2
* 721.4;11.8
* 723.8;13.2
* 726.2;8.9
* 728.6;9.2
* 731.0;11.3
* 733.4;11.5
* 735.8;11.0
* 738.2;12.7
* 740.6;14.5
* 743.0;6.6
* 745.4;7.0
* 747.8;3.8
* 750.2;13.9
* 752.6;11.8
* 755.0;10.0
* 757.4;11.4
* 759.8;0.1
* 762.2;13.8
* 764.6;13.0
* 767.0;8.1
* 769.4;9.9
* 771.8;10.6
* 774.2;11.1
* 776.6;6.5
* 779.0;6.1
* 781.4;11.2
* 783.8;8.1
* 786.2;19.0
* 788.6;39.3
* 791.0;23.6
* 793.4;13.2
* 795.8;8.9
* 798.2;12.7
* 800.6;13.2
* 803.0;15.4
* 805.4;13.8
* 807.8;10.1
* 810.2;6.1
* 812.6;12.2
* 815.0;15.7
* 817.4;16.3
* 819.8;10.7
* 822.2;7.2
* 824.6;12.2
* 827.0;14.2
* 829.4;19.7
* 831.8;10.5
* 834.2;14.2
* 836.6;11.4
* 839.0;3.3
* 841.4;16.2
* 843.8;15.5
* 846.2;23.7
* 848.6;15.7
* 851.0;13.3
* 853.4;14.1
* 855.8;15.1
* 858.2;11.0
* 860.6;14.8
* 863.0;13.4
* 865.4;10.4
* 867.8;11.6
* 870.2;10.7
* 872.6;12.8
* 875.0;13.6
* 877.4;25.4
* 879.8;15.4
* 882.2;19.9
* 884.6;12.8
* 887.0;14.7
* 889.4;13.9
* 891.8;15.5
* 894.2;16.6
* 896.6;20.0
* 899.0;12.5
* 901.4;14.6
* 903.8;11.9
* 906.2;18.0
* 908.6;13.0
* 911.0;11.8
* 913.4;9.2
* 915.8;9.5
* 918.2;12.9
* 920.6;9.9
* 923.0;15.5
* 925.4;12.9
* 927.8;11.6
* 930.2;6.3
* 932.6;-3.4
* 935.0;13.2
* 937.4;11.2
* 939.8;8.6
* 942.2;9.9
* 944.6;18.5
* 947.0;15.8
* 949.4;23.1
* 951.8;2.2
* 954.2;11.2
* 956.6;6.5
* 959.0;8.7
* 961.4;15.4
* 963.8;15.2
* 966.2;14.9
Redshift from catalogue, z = 1.113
